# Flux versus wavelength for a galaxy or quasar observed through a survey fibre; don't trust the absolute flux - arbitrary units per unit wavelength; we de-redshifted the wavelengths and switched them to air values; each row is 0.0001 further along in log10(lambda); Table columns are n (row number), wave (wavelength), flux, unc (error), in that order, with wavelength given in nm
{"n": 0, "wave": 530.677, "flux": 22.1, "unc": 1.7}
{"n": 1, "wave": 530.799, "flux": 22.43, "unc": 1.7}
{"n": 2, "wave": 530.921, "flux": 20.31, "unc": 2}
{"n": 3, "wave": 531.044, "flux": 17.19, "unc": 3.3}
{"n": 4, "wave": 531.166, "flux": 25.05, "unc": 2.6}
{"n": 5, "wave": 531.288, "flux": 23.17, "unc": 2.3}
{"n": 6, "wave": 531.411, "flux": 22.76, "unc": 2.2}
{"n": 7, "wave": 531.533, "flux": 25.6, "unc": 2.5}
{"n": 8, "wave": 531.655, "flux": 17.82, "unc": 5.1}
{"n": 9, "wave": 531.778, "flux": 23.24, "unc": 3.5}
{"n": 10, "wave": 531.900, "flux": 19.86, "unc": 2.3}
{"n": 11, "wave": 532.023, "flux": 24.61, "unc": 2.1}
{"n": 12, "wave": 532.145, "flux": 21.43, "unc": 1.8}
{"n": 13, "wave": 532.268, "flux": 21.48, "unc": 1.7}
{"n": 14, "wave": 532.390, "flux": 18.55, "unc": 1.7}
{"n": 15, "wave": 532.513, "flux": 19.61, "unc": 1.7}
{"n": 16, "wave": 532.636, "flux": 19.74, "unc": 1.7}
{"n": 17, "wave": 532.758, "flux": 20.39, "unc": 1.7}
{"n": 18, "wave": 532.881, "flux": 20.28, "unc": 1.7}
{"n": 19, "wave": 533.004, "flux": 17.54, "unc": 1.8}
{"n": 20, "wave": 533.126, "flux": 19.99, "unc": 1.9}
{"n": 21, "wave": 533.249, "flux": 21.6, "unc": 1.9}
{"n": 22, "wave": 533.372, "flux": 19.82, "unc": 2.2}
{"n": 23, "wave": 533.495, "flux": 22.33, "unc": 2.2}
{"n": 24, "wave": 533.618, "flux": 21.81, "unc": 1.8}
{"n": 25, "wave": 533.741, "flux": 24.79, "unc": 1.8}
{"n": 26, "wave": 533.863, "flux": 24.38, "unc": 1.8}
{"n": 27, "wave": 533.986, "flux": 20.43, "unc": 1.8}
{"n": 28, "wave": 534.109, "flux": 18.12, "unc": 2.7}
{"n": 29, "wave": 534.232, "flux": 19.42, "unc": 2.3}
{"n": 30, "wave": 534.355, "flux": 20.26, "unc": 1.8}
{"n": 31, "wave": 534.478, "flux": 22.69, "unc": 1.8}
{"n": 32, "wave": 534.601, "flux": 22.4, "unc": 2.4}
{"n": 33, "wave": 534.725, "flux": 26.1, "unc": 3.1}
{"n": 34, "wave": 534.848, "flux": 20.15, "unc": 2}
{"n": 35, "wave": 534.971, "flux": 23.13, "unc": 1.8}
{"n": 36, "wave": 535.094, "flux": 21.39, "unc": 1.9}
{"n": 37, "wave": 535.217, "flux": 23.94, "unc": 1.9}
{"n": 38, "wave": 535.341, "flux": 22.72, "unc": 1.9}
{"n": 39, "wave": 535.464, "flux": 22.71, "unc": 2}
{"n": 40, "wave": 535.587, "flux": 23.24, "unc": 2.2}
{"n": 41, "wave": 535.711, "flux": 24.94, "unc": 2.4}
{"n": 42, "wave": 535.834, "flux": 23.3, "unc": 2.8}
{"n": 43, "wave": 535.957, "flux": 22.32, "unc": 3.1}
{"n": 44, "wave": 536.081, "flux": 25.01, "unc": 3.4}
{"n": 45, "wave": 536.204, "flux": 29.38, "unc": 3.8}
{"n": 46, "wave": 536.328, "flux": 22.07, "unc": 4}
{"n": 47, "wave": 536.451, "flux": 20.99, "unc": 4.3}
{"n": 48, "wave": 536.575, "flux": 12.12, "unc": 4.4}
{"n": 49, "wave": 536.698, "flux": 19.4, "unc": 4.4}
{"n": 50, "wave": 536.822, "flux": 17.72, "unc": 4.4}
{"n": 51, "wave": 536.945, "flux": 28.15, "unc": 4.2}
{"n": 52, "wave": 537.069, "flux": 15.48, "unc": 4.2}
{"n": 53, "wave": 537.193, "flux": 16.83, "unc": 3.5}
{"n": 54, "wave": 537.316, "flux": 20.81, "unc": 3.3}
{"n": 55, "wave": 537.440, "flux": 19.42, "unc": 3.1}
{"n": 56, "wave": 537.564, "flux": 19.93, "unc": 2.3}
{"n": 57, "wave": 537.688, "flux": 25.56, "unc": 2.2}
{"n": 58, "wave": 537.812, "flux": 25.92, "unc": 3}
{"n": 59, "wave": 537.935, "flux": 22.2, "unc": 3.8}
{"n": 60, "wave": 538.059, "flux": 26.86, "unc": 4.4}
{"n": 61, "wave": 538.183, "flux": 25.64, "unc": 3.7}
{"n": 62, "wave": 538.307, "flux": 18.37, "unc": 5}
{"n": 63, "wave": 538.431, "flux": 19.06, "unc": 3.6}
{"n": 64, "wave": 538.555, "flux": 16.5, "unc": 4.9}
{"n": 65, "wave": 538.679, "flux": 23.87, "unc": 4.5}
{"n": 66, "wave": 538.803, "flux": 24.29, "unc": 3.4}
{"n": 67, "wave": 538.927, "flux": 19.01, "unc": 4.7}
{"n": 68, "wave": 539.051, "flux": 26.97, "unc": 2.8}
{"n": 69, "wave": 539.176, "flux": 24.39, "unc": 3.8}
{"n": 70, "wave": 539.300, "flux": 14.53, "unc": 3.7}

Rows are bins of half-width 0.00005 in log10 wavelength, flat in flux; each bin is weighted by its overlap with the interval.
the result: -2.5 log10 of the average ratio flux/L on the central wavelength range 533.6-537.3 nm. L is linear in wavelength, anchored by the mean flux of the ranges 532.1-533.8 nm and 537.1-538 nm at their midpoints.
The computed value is -0.04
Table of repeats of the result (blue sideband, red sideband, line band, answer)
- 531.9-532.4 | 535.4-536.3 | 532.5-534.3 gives 0.092 mag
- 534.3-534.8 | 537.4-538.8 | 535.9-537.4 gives 0.083 mag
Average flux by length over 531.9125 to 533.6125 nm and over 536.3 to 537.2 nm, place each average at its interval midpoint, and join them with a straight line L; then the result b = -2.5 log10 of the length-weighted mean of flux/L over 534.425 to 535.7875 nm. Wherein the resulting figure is -0.17 mag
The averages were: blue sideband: 20.6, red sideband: 19.1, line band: 23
